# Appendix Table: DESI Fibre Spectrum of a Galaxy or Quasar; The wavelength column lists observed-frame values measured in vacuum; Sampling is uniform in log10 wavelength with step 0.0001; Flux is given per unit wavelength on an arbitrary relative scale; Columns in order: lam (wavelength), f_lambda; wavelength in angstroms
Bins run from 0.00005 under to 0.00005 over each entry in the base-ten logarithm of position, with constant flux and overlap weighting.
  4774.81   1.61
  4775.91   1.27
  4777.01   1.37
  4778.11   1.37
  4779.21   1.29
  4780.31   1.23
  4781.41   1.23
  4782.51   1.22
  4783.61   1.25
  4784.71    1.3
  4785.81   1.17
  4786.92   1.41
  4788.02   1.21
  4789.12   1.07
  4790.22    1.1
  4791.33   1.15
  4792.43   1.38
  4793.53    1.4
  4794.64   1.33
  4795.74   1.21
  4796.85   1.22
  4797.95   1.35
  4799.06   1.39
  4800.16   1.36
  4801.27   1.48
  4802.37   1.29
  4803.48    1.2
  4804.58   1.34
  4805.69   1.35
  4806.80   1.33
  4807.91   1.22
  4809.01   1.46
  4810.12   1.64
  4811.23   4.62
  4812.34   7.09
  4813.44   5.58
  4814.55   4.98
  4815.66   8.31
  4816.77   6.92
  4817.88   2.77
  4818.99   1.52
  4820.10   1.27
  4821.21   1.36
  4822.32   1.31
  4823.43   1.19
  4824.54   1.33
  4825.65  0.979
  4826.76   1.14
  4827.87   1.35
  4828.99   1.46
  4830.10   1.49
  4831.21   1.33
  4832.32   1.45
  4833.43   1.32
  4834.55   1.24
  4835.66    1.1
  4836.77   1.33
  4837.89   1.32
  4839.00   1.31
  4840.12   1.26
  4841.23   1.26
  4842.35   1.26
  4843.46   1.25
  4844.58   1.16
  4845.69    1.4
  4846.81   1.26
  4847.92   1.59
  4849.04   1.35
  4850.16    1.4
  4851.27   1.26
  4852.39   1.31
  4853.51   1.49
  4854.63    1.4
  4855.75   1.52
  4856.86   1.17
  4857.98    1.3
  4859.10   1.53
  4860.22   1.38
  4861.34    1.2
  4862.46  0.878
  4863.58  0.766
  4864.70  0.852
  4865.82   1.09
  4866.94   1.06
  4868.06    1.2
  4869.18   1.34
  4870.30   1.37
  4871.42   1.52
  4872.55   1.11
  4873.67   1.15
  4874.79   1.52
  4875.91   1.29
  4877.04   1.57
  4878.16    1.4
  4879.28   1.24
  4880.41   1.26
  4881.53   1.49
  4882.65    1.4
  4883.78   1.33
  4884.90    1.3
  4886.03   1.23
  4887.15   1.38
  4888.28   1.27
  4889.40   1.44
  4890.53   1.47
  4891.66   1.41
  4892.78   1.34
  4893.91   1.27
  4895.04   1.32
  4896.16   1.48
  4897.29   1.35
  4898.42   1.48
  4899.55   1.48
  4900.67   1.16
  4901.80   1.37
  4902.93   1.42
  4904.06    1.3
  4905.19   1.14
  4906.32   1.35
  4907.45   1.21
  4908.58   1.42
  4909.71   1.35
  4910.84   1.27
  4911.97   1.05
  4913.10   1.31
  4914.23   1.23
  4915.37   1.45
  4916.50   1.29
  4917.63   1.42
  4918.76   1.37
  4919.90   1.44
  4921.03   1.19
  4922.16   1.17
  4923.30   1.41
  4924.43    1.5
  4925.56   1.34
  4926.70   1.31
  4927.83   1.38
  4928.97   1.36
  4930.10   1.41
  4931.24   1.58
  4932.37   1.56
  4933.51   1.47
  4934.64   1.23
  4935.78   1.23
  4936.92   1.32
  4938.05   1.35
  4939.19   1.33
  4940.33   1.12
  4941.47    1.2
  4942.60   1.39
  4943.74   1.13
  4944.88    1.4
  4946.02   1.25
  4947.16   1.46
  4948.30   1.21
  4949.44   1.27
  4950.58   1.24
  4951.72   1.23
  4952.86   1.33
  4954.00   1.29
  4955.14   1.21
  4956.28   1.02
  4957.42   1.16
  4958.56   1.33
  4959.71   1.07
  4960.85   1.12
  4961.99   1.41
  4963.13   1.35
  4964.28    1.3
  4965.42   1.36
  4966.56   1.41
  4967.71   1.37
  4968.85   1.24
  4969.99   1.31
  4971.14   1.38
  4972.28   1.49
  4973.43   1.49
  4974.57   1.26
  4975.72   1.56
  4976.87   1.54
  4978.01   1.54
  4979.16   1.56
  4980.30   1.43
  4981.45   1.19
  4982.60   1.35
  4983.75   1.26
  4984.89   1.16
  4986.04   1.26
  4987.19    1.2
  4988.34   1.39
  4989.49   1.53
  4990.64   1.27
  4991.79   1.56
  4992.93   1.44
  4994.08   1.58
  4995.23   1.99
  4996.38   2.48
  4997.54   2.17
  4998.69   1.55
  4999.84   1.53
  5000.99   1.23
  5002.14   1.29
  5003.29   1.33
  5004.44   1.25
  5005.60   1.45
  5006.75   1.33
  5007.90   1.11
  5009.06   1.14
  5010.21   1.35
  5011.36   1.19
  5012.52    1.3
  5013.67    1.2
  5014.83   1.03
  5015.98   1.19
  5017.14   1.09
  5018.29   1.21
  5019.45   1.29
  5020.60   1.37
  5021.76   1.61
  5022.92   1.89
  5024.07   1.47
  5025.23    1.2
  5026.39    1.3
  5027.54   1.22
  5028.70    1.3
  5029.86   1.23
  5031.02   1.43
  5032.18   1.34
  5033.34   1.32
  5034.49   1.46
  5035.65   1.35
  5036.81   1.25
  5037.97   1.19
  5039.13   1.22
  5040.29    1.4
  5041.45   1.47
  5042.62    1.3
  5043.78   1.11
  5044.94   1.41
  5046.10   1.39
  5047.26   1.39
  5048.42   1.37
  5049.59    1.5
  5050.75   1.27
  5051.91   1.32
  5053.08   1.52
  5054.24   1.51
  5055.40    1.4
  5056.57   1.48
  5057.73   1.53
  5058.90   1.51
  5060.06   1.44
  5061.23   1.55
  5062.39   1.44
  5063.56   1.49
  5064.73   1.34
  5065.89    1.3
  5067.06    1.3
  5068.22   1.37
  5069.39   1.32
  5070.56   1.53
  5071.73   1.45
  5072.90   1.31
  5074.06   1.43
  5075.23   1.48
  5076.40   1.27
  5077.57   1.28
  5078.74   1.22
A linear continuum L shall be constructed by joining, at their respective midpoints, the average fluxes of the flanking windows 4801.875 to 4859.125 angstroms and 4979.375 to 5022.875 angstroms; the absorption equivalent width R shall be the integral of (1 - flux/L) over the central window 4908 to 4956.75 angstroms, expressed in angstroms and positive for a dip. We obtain 8.9 angstroms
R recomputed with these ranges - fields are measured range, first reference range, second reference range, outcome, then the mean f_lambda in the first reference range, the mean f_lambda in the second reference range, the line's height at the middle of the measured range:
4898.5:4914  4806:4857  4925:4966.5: 2.5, 2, 1.3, 1.54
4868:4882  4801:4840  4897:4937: 3.0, 2.2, 1.34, 1.72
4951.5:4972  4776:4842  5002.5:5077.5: 3.2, 1.82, 1.35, 1.51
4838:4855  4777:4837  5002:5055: 4.3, 1.88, 1.32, 1.78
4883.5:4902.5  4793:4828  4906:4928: 2.2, 2.3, 1.32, 1.54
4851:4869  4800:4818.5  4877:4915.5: 7.7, 3.21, 1.34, 2.12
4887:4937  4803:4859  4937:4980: 6.2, 1.94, 1.32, 1.54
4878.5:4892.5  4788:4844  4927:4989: 2.4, 1.92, 1.32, 1.63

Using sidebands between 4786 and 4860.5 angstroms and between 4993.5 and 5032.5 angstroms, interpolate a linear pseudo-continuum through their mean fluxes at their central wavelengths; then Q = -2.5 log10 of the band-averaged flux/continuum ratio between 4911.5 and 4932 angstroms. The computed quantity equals 0.17 mag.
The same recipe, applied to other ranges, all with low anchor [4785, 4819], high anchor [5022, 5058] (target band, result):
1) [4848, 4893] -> 0.492 mag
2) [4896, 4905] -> 0.377 mag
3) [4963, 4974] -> 0.207 mag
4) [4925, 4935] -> 0.274 mag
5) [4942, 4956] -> 0.333 mag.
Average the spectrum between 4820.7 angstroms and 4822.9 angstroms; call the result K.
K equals 1.33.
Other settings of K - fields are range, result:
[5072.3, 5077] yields 1.37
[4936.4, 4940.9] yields 1.28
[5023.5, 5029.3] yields 1.3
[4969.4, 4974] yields 1.42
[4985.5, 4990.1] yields 1.34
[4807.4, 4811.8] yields 2.26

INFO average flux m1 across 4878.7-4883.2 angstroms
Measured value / 1.35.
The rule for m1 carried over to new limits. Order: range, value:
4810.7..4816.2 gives 6.12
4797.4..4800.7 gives 1.37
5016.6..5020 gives 1.2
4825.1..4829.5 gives 1.23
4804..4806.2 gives 1.34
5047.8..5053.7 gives 1.4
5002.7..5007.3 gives 1.34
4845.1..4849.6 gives 1.4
